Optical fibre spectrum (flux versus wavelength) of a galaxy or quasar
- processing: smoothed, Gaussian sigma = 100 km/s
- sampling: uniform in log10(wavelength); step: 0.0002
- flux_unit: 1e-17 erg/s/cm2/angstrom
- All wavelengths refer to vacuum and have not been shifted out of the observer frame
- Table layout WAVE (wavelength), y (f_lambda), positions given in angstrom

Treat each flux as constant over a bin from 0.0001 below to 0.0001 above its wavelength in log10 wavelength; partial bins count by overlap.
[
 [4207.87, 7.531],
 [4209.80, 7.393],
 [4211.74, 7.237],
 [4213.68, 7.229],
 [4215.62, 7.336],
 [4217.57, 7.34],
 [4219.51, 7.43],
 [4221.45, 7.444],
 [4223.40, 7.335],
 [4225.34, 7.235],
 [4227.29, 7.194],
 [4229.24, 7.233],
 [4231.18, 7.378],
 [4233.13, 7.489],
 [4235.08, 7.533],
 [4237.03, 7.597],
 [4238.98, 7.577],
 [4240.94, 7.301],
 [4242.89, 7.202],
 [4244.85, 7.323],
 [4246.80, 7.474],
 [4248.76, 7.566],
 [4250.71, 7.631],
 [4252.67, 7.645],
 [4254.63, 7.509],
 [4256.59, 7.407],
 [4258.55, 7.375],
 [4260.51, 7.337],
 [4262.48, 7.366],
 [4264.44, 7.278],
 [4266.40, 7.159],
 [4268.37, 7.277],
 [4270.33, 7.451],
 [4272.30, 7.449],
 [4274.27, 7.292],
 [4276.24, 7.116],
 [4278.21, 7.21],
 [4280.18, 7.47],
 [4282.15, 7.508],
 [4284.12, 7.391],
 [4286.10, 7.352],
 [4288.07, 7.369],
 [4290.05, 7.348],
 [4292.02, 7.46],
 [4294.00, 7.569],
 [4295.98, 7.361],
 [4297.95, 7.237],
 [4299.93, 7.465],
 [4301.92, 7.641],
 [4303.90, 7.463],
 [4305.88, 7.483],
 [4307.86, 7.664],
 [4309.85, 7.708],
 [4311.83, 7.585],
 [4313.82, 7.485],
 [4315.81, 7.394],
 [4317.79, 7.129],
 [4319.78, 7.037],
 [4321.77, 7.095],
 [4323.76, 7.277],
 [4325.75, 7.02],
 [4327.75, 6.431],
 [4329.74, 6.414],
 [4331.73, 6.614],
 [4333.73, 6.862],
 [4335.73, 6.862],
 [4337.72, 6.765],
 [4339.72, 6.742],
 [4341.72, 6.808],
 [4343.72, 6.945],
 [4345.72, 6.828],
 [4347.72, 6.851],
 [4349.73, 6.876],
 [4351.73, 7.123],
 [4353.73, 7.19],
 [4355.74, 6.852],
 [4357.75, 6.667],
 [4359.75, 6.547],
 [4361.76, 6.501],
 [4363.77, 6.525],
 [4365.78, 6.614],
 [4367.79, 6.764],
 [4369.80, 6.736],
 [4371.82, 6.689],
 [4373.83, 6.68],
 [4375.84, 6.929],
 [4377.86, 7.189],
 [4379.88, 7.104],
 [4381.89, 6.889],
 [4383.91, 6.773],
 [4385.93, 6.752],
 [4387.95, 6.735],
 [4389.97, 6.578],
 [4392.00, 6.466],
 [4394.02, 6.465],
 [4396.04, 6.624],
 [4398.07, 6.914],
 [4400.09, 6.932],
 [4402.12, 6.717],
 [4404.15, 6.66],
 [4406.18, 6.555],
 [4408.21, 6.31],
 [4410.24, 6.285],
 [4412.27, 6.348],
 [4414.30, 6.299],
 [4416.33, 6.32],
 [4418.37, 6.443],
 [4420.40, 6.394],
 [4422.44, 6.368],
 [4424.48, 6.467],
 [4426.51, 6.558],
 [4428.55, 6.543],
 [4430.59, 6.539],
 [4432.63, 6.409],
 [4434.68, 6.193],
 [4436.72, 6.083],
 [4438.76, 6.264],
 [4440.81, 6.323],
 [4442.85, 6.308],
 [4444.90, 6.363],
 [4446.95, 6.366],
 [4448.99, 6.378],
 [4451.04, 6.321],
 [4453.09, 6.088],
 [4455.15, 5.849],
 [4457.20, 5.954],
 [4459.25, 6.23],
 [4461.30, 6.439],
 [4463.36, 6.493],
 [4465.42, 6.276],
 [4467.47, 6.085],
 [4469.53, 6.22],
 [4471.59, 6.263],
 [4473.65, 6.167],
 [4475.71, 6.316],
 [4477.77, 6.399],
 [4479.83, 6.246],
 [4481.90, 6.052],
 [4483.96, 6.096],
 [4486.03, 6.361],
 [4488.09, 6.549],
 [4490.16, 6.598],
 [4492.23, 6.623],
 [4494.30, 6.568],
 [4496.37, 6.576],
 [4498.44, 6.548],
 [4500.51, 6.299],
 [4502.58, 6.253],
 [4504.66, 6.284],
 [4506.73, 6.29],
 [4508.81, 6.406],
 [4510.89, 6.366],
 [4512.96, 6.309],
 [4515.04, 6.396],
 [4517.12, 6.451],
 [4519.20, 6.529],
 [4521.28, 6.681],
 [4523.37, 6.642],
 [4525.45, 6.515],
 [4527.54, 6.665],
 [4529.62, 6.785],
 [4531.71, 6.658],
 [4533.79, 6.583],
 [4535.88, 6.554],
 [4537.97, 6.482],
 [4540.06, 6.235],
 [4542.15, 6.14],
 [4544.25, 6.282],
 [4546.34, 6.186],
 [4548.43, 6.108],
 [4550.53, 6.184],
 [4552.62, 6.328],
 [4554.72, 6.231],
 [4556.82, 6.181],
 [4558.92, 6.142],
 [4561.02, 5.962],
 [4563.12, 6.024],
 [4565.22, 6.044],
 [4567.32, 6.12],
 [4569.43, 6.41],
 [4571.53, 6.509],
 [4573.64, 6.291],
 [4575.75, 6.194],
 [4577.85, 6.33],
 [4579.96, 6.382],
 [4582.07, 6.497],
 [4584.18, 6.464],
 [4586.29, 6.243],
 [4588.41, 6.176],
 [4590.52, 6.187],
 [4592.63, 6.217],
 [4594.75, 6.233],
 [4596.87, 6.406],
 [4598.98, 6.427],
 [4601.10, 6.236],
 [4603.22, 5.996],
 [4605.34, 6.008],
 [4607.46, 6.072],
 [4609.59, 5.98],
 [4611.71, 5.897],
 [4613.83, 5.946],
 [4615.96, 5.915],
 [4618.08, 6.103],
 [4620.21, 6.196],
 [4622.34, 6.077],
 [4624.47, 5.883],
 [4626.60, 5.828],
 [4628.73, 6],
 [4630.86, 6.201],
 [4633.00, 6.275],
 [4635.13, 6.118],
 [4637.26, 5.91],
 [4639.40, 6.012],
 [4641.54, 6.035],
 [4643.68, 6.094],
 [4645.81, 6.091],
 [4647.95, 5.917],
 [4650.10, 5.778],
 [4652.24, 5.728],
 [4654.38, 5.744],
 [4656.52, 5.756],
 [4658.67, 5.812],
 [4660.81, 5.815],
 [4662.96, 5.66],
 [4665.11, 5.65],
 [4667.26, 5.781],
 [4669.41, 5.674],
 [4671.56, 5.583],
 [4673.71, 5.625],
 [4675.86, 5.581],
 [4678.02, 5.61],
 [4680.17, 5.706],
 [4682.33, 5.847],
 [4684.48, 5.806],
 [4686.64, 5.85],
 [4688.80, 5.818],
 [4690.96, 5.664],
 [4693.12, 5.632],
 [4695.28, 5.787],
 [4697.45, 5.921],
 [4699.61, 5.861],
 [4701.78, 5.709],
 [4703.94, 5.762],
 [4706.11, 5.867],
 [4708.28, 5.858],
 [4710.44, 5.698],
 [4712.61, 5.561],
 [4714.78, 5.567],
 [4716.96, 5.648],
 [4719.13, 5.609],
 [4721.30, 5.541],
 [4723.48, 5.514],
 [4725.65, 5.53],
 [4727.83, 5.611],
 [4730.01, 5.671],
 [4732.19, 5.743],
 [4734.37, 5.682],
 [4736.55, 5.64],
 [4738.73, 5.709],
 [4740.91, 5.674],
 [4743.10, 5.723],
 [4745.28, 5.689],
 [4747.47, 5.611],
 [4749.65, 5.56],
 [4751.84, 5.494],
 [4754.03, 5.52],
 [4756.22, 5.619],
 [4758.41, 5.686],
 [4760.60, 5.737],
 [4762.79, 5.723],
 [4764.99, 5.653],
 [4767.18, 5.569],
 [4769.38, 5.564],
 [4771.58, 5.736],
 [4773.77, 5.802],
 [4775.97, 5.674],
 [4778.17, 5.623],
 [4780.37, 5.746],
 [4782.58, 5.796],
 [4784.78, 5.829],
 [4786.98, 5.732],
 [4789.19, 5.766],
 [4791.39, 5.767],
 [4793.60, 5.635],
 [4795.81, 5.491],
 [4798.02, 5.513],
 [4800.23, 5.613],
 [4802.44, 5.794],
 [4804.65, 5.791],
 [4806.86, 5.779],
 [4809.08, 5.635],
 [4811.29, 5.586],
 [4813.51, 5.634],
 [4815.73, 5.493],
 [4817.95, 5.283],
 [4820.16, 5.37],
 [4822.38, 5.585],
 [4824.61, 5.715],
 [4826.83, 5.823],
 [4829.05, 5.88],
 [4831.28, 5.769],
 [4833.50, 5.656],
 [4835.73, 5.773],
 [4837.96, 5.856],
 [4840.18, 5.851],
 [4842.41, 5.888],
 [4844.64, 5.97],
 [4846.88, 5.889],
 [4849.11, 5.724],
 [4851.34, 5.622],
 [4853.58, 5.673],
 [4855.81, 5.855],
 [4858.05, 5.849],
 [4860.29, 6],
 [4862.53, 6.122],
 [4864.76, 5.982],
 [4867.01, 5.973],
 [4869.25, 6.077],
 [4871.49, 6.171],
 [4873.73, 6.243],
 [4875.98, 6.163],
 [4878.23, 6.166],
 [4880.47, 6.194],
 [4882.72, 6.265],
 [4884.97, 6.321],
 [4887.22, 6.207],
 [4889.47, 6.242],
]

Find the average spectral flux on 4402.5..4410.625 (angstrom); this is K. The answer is 6.48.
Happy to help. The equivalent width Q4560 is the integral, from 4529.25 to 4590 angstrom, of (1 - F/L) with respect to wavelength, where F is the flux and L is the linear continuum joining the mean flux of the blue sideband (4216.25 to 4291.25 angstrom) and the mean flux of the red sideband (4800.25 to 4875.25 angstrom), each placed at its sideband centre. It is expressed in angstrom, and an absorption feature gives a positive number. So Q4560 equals 2.4 angstrom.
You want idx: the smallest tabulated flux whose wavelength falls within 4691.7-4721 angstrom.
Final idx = 5.561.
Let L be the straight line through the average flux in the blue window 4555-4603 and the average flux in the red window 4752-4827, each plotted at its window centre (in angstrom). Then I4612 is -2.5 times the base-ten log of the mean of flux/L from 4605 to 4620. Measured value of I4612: 0.03 mag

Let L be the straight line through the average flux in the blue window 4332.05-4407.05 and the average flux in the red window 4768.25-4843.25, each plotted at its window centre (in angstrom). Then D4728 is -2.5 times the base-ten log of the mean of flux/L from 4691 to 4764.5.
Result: 0.04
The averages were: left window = 6.77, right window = 5.69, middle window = 5.67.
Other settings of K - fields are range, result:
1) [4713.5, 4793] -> 5.66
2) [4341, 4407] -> 6.77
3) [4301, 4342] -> 7.12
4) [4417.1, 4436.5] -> 6.42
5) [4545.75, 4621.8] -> 6.19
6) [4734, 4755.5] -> 5.63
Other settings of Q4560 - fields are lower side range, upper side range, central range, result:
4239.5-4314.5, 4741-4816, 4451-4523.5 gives 3.75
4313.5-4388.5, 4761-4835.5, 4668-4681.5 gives 0.81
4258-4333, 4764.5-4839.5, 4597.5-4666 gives 2.68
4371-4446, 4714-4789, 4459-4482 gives 0.41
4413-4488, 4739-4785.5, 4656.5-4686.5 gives 0.72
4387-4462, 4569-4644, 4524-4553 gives -0.75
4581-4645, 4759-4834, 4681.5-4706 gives 0.55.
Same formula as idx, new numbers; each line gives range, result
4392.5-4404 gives 6.465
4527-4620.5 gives 5.897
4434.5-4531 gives 5.849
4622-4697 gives 5.581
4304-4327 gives 7.02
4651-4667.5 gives 5.65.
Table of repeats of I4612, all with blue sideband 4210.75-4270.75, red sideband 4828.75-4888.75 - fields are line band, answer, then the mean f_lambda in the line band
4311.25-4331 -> 0.02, 7.07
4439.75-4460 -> 0.11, 6.22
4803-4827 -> 0.09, 5.6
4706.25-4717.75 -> 0.11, 5.68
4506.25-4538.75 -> 0.04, 6.52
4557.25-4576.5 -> 0.08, 6.19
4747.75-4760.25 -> 0.11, 5.59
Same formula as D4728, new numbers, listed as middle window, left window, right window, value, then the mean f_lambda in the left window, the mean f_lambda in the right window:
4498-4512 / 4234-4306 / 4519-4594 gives 0.03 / 7.41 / 6.33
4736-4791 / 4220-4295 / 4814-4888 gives 0.08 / 7.39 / 5.89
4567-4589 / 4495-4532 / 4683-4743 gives -0.02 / 6.48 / 5.7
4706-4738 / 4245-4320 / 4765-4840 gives 0.06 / 7.42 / 5.68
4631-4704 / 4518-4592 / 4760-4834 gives 0.04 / 6.34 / 5.67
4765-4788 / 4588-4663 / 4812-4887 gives 0.04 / 6.02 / 5.88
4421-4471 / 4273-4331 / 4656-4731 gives 0.07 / 7.31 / 5.7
